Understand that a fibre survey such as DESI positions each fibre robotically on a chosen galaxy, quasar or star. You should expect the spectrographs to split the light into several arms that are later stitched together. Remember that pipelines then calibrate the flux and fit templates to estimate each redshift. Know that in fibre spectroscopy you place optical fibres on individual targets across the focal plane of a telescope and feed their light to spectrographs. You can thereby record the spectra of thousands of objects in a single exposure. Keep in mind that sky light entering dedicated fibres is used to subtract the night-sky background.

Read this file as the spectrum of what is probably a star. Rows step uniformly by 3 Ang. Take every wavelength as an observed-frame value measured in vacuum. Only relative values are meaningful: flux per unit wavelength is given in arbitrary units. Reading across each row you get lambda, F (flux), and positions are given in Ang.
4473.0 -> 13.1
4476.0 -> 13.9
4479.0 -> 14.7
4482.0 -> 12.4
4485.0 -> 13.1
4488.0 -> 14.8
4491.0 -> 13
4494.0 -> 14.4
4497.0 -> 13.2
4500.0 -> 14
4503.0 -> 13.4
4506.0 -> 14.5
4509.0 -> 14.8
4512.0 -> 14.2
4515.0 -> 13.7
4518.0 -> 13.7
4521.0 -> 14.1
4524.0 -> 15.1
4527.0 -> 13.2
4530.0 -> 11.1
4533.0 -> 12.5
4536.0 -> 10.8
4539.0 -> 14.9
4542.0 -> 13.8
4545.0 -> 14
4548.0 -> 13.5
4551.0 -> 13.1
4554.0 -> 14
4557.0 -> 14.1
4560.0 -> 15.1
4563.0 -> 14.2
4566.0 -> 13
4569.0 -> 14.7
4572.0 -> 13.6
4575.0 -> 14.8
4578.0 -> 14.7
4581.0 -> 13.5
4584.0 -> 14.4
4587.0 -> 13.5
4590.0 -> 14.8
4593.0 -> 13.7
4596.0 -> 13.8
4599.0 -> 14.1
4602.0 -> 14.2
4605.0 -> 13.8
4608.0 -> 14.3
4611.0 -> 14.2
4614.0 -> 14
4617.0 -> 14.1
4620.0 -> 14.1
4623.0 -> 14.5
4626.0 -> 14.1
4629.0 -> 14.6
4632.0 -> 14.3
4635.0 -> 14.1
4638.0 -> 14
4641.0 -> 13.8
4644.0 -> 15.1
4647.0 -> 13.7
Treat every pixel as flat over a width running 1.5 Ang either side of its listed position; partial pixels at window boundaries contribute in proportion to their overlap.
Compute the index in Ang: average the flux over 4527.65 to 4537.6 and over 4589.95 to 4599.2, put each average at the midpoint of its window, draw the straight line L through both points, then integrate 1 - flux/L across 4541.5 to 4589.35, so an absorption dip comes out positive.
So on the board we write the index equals -4.26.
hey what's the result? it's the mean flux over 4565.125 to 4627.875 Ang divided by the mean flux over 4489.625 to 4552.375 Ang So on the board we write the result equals 1.04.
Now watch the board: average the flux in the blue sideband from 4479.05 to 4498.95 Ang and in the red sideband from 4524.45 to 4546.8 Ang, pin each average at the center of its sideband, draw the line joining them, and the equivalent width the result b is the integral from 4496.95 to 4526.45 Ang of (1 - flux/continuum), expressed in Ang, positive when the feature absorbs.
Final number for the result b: -1.7 Ang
